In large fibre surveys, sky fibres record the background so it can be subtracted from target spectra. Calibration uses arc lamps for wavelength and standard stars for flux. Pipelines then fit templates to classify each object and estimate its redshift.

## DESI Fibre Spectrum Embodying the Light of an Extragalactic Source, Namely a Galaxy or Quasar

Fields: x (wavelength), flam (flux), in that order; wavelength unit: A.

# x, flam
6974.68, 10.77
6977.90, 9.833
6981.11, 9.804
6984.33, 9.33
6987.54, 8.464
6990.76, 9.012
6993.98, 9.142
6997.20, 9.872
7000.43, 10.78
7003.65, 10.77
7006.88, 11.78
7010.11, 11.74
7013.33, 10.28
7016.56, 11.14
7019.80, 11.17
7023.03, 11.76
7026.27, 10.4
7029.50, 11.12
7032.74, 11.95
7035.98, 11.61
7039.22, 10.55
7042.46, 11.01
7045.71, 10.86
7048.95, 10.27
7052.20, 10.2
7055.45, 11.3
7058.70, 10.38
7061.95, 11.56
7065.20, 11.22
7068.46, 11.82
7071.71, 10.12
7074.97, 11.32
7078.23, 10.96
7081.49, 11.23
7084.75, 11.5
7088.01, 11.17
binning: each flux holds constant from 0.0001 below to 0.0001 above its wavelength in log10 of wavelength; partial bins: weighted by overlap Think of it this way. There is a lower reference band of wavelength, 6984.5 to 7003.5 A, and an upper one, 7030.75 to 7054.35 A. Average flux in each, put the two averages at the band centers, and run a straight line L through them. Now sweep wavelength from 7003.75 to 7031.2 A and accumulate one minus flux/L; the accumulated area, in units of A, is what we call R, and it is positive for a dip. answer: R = -2.54 A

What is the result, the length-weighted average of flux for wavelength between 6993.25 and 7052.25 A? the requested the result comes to 10.9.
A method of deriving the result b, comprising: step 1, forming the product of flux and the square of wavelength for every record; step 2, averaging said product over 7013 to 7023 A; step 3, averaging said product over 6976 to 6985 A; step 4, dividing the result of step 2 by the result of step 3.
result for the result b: 1.2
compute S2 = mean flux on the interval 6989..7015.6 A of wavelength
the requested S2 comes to 10.4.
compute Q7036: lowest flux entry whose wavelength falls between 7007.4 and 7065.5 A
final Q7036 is 10.2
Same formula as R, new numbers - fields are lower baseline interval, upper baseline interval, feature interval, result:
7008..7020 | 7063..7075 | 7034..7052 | 0.5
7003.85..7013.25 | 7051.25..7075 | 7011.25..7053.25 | 0.9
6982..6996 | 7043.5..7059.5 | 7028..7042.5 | -1.5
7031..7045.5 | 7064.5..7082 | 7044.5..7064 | 0.7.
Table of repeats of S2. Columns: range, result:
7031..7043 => 11.3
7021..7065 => 11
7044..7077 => 10.9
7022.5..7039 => 11.3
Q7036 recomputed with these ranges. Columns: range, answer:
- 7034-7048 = 10.55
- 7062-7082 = 10.12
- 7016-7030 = 10.4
